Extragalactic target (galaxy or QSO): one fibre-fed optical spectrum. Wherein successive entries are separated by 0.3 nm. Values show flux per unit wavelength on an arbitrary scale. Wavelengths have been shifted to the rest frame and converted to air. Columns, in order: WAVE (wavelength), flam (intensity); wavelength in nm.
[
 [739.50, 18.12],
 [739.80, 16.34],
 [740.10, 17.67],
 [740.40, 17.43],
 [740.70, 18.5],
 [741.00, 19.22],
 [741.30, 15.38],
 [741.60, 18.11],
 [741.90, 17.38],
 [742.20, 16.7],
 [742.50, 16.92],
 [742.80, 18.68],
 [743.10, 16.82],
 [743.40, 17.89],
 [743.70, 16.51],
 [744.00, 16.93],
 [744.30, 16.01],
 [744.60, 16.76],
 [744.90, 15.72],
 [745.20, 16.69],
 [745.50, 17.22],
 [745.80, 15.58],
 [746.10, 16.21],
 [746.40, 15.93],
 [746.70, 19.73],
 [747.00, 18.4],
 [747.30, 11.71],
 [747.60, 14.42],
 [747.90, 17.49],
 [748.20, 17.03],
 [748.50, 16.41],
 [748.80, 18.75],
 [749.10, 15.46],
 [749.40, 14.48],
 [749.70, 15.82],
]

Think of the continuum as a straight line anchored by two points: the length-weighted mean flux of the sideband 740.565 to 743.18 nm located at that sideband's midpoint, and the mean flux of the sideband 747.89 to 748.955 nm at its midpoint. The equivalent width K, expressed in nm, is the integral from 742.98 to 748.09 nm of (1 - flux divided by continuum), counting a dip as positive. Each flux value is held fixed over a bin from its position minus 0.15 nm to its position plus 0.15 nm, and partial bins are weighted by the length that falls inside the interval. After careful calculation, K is 0.29 nm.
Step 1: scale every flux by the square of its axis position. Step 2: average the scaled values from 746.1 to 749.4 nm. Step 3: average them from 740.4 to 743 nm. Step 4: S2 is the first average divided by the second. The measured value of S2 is 0.95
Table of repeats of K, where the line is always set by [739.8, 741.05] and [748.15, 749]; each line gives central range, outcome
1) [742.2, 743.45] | 0.02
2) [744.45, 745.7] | 0.07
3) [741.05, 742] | 0.03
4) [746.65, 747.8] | 0.11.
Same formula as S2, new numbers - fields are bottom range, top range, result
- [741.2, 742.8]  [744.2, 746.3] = 0.96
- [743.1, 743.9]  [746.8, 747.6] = 0.90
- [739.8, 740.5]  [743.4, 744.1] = 0.99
